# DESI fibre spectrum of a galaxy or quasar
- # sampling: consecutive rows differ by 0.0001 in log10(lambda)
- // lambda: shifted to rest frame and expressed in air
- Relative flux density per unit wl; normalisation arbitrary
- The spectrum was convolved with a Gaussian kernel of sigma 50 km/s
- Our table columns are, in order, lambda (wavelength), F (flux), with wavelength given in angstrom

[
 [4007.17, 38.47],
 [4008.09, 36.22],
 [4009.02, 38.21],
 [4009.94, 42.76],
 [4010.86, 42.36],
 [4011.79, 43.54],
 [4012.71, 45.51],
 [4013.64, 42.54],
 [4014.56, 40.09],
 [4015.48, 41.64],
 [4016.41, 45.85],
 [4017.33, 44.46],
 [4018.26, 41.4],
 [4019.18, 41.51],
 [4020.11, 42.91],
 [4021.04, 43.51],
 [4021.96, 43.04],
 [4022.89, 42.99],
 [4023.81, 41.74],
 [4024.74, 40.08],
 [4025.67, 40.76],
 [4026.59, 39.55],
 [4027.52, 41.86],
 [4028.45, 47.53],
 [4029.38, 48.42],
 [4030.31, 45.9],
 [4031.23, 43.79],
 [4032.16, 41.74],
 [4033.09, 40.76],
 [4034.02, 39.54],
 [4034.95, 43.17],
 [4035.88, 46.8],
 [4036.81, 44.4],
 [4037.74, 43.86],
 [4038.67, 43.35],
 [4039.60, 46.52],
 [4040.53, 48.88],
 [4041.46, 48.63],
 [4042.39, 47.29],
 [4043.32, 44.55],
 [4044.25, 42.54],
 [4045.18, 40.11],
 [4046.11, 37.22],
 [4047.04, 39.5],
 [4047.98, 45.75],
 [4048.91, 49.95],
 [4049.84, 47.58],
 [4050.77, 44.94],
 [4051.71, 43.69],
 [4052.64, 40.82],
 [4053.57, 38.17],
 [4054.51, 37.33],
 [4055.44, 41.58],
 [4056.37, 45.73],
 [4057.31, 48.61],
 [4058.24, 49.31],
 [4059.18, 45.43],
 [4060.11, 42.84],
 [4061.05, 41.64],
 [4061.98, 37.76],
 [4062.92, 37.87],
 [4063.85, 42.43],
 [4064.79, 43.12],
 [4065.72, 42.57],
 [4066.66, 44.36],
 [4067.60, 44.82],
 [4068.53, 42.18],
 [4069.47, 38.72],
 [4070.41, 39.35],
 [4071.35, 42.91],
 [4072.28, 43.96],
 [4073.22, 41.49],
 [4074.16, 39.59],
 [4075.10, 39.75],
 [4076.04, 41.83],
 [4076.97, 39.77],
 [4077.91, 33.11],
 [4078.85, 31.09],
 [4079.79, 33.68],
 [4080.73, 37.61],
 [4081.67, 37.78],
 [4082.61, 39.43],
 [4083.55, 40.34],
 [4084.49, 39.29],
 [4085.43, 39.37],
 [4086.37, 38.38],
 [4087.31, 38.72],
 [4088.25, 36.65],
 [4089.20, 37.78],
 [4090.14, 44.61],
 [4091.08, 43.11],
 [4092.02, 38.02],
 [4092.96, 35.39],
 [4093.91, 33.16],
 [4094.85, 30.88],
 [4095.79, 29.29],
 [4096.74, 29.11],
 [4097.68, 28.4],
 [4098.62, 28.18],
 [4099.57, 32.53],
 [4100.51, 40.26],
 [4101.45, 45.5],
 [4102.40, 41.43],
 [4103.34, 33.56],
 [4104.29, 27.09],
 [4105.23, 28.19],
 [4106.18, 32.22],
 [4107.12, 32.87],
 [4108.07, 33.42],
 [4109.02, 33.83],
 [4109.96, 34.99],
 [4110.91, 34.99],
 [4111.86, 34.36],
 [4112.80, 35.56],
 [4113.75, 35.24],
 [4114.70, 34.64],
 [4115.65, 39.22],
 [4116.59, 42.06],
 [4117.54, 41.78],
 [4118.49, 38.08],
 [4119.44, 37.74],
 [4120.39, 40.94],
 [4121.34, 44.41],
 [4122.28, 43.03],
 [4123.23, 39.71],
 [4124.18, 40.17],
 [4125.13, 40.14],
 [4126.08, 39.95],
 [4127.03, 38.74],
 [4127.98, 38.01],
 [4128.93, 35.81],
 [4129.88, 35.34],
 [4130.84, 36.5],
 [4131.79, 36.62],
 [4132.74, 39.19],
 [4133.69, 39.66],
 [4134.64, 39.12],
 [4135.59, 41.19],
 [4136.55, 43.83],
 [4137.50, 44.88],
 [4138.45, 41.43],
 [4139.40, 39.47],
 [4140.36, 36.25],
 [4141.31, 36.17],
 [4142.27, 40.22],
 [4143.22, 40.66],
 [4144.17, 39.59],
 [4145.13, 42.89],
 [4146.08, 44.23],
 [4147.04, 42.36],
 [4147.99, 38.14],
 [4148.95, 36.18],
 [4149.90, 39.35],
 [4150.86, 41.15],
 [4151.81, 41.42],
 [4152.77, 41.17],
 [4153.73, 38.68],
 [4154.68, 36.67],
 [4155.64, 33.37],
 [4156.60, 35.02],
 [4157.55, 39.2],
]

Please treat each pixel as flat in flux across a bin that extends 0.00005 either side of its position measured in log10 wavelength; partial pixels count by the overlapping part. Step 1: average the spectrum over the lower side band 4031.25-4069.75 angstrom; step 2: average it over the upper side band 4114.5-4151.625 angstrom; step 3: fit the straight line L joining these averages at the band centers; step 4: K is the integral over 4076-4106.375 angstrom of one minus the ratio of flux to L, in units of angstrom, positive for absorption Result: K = 4.2 angstrom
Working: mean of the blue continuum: 43.3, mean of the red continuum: 39.8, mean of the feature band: 35.9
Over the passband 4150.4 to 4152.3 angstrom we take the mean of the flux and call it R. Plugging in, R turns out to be 41.3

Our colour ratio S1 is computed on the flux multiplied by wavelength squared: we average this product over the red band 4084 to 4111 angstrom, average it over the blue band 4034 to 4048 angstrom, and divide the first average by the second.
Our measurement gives 0.82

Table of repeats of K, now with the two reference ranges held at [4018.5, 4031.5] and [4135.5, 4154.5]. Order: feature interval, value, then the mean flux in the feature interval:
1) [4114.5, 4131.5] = 0.67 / 39.3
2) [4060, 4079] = 0.65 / 40.6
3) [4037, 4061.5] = -0.88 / 44.1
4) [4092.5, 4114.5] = 4.15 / 33.5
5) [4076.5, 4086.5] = 1.10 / 37.3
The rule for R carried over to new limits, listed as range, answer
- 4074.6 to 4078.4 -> 38.6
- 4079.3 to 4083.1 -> 37.1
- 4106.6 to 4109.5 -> 33.4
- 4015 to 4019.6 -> 43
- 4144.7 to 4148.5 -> 41.8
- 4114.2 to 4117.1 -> 38.7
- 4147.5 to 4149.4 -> 37.2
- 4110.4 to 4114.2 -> 35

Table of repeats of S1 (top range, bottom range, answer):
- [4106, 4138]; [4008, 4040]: 0.94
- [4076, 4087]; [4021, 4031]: 0.89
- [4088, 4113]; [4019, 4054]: 0.82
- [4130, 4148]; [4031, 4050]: 0.96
